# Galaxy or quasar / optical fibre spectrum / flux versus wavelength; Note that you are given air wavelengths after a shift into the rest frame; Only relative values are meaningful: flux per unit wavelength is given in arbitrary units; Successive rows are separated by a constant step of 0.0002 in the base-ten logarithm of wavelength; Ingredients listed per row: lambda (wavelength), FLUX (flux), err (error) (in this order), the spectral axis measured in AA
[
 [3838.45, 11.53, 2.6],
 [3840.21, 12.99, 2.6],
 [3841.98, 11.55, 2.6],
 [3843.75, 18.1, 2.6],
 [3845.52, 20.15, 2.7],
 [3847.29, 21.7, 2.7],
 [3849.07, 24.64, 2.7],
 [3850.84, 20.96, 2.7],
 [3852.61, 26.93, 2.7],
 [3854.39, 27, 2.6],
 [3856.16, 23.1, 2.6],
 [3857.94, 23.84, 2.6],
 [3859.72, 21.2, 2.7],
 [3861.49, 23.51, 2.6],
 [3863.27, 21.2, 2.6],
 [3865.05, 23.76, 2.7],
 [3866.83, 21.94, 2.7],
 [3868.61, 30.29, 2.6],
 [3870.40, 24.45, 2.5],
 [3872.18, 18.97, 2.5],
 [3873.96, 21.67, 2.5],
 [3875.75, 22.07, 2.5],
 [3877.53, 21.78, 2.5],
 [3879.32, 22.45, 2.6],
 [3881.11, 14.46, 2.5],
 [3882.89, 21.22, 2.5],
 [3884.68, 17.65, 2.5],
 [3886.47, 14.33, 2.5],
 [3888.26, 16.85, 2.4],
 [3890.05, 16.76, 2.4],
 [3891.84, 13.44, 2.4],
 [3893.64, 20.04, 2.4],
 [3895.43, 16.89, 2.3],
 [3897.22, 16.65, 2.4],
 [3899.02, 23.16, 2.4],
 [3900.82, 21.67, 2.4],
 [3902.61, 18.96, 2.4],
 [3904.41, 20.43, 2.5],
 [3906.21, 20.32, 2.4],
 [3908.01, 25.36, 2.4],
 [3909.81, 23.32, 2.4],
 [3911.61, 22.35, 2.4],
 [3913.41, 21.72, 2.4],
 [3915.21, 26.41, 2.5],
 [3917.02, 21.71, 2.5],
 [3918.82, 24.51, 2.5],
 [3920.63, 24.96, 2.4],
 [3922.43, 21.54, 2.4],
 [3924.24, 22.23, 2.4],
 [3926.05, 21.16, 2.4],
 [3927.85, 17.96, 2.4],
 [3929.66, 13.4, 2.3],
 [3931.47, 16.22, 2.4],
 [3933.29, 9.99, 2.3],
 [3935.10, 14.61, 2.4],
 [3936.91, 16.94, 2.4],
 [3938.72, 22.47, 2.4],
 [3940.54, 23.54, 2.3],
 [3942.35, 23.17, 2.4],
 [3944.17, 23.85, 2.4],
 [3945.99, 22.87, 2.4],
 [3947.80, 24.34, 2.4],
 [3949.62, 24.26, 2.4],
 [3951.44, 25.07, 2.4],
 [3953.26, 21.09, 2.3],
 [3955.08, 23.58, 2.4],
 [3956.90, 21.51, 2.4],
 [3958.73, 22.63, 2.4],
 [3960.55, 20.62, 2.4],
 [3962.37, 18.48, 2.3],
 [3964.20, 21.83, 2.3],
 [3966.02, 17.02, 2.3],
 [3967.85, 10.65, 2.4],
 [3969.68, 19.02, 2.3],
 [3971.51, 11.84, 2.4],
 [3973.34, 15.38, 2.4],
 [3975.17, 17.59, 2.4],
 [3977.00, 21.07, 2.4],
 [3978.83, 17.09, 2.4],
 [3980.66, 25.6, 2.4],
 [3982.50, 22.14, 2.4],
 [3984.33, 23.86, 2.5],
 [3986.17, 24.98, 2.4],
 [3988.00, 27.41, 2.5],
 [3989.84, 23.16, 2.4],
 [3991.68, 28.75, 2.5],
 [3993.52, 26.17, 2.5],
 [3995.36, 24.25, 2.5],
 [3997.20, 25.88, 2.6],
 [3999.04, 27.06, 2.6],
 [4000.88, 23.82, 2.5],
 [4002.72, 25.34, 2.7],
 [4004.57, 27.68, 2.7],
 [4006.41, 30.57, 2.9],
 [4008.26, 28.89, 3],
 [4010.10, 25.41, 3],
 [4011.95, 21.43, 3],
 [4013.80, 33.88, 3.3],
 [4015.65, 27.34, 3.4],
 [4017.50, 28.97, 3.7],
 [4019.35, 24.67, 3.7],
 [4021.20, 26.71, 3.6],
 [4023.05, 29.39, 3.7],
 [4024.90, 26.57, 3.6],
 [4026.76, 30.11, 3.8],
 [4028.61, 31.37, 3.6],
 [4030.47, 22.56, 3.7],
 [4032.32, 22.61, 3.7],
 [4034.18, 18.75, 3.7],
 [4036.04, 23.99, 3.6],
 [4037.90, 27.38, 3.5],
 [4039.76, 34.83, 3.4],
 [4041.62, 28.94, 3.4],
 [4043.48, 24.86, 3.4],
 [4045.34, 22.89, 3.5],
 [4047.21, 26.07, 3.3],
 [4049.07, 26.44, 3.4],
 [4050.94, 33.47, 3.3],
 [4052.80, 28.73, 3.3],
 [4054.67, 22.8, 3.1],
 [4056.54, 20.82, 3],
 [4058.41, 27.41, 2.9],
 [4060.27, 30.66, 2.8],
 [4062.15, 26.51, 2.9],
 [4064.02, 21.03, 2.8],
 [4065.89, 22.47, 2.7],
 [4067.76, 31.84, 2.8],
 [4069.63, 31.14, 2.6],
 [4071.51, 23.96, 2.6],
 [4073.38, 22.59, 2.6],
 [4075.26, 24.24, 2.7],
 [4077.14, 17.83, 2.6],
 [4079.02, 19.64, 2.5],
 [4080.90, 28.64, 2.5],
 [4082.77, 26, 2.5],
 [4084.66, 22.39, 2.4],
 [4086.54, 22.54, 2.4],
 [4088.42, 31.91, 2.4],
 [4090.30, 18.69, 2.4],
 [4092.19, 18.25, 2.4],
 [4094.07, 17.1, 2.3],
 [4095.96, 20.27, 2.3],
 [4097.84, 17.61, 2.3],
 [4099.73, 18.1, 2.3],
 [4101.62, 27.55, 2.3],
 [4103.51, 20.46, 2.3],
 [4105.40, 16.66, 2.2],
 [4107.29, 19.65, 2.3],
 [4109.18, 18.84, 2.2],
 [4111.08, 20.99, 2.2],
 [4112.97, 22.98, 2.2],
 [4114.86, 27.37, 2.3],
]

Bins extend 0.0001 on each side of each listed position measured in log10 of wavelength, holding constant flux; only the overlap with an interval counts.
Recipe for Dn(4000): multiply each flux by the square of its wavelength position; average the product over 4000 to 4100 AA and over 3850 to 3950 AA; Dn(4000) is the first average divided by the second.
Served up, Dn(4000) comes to 1.3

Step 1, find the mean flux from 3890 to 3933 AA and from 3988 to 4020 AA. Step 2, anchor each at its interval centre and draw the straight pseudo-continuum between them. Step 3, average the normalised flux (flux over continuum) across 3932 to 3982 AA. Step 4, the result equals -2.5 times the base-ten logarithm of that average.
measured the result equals 0.18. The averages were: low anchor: 20.4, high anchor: 26.7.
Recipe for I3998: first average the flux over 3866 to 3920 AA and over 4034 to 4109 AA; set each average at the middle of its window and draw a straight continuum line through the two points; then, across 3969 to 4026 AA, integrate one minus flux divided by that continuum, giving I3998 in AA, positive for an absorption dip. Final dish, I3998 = -4.7 AA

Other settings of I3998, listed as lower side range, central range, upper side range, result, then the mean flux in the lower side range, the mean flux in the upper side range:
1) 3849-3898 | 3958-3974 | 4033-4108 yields 3.5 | 20.9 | 24.1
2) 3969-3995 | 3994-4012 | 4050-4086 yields -2.9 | 21.8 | 25.3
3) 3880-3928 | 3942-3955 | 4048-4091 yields -1.1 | 20.3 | 25.3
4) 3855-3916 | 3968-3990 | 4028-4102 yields 2.4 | 21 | 24.6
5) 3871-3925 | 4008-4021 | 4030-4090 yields -1.7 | 20.5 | 25.4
